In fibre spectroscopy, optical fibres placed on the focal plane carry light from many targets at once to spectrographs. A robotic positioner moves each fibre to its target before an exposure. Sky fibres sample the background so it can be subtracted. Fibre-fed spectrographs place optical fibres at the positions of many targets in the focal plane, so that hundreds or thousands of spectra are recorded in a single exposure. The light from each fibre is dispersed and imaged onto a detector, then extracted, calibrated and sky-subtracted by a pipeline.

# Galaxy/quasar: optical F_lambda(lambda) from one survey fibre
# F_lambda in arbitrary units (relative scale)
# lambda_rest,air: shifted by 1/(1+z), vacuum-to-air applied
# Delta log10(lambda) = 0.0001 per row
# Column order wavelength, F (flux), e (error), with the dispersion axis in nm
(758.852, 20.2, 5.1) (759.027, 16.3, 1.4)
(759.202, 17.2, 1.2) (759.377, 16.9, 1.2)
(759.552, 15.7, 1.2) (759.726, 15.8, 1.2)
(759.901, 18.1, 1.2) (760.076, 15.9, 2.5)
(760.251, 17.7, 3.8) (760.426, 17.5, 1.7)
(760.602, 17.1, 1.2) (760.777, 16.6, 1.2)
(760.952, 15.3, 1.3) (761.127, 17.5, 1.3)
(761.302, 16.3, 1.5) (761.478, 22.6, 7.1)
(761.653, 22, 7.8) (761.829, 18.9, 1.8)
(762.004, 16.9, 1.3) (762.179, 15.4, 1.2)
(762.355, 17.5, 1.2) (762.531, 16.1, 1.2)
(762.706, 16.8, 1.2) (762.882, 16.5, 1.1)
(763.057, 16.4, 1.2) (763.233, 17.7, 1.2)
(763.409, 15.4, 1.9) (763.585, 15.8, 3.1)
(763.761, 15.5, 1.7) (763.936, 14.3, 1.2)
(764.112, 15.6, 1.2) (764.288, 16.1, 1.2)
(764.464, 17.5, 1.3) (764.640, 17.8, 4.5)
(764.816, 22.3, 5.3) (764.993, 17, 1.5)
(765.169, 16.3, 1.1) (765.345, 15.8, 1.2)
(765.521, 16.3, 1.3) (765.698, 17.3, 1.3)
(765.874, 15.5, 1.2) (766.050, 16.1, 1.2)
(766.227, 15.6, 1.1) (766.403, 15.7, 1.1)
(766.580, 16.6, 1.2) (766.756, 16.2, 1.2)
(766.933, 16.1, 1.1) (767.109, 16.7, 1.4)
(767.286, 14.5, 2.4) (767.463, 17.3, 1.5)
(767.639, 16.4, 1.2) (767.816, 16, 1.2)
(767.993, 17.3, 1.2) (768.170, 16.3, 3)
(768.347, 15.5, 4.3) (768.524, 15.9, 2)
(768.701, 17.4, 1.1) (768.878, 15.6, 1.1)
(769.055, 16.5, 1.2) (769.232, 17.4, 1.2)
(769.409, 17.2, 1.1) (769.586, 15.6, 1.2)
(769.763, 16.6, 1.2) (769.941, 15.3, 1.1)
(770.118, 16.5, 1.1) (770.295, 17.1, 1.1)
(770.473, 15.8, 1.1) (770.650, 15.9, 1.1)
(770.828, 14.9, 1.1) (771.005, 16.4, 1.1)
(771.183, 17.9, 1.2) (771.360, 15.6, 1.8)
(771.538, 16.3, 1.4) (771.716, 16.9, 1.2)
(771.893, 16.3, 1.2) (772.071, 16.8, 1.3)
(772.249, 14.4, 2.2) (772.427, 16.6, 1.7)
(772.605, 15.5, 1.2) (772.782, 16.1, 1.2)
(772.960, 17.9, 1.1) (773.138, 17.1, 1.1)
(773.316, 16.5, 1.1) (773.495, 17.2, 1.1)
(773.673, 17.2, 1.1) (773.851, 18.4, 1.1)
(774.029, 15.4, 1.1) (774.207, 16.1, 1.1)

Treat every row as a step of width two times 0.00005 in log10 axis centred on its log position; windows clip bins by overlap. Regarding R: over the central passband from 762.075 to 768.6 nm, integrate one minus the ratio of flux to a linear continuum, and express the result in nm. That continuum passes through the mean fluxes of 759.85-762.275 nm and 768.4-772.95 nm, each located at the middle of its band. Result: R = 0.250 nm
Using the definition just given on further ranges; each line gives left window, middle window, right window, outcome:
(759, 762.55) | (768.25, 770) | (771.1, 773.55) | 0.04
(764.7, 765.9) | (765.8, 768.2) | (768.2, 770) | 0.10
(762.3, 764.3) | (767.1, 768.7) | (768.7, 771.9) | 0.00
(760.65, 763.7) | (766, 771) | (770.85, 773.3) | 0.15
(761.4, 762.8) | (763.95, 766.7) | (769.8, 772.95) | 0.13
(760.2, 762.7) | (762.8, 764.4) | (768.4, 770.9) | 0.12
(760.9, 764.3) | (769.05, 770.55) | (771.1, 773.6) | 0.02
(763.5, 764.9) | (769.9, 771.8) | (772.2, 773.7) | 0.04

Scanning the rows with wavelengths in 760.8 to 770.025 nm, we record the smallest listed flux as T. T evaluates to 14.3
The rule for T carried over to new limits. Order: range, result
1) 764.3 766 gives 15.5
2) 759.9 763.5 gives 15.3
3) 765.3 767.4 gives 14.5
